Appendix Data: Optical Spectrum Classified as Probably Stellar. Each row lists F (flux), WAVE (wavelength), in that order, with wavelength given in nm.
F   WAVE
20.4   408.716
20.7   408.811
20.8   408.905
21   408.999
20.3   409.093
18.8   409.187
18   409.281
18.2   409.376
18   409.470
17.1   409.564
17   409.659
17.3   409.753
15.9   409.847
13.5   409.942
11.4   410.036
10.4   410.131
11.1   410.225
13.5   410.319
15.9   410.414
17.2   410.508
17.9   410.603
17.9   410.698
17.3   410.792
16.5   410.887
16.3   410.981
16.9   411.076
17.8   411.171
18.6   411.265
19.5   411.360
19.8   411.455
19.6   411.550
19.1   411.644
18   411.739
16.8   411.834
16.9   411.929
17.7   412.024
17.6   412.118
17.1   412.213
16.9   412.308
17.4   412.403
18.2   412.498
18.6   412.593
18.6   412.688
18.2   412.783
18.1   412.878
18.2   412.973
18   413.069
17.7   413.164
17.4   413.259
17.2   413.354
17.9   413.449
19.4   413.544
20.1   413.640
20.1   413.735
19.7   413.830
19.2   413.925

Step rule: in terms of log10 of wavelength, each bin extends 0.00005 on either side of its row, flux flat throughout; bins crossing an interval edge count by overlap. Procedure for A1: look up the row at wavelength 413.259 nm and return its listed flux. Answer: 17.4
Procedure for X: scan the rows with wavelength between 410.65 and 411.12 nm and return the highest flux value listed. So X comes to 17.9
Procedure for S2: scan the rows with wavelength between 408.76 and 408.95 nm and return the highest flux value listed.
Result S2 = 20.8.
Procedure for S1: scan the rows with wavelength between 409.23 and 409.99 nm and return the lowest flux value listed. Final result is 13.5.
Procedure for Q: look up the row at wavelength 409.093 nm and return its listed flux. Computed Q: 20.3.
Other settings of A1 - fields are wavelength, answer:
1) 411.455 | 19.8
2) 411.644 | 19.1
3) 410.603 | 17.9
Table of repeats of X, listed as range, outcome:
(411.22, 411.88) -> 19.8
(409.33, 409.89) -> 18.2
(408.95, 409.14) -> 21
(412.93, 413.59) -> 19.4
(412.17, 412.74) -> 18.6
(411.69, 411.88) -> 18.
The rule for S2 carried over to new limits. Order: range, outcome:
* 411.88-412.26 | 17.7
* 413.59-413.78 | 20.1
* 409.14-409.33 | 18.8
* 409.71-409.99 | 17.3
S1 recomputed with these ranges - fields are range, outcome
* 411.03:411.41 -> 16.9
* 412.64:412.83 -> 18.2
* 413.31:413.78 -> 17.2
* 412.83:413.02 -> 18.1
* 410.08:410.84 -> 10.4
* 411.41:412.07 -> 16.8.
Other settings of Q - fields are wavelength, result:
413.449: 17.9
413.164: 17.7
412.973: 18.2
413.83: 19.7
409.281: 18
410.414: 15.9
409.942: 13.5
